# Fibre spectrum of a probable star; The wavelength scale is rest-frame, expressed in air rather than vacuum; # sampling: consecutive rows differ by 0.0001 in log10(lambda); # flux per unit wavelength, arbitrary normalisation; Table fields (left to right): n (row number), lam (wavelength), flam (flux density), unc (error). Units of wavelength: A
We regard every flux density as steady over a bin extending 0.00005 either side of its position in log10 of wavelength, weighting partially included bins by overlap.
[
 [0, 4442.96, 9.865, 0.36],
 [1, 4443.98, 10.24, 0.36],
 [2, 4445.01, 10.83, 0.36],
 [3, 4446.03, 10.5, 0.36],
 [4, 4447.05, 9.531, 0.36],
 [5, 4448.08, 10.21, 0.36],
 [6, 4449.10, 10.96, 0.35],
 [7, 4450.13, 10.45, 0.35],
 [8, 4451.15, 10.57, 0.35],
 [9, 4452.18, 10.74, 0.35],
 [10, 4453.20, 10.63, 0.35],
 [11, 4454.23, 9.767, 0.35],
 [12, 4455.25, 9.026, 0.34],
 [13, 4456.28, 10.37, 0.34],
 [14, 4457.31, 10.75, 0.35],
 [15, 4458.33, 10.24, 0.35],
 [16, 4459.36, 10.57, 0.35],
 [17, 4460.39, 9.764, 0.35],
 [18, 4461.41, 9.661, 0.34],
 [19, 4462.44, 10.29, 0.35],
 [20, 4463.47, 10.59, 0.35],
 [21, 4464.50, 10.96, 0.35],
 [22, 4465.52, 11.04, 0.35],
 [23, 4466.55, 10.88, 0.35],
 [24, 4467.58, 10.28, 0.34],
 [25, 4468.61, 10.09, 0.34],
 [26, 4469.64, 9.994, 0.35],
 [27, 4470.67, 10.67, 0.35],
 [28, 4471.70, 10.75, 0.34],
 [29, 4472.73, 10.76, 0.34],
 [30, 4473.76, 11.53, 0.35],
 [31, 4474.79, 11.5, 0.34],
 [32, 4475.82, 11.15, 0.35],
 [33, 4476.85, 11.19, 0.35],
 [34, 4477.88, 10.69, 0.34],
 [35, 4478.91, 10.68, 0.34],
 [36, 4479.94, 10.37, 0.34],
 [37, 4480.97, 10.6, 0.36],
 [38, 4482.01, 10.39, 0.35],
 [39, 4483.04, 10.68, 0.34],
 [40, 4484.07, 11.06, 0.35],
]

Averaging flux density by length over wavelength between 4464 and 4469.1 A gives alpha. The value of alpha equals 10.7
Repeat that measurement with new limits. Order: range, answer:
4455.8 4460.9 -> 10.3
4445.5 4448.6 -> 10.1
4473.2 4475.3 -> 11.5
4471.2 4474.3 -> 11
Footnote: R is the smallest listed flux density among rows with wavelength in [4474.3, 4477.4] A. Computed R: 11.15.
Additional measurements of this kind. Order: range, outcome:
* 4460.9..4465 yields 9.661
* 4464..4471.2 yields 9.994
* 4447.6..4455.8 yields 9.026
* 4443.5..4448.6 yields 9.531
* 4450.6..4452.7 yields 10.57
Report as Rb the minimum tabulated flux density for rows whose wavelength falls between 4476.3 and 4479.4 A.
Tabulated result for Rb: 10.68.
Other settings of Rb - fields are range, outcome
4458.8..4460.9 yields 9.764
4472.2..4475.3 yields 10.76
